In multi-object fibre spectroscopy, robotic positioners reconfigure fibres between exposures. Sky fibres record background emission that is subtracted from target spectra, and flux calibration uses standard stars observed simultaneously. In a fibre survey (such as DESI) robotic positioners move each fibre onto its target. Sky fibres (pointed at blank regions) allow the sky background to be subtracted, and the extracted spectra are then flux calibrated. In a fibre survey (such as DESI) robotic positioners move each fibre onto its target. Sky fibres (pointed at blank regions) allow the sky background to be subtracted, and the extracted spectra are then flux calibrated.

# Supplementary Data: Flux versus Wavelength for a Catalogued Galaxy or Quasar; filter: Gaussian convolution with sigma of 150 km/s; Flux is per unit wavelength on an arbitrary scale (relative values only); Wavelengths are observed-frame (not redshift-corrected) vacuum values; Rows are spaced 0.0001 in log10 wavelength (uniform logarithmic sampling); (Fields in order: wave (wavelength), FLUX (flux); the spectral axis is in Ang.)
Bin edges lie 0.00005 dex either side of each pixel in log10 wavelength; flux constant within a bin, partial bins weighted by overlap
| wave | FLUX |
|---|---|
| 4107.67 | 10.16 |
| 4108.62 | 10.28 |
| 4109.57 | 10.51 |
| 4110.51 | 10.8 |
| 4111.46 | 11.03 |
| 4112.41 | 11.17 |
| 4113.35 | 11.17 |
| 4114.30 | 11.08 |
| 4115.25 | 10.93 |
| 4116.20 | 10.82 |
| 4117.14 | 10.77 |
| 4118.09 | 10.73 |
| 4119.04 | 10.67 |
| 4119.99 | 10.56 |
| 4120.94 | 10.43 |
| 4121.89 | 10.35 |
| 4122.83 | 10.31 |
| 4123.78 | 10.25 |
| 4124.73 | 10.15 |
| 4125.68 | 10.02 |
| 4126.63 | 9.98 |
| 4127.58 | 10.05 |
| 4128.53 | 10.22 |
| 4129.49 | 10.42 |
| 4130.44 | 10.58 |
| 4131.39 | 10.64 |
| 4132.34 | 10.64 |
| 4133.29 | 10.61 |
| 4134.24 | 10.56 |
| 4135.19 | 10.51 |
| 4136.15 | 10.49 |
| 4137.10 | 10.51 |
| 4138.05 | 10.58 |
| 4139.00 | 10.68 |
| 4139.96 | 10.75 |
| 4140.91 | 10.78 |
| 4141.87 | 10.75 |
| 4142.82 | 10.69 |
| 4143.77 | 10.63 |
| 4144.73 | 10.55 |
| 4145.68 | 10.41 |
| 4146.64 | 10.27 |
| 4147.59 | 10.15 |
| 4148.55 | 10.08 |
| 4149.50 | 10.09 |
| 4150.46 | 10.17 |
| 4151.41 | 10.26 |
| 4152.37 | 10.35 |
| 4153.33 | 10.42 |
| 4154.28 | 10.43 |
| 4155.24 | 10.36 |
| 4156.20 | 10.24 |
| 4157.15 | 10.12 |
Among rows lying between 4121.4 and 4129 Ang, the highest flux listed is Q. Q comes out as 10.35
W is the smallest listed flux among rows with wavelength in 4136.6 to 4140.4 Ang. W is 10.51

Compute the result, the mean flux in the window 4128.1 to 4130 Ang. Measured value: 10.3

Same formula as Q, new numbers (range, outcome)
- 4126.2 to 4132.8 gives 10.64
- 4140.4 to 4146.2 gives 10.78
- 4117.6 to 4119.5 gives 10.73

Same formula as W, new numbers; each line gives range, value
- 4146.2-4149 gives 10.08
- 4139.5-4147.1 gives 10.27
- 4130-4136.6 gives 10.49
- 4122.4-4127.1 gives 9.98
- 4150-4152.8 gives 10.17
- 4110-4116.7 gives 10.8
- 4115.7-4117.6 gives 10.77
